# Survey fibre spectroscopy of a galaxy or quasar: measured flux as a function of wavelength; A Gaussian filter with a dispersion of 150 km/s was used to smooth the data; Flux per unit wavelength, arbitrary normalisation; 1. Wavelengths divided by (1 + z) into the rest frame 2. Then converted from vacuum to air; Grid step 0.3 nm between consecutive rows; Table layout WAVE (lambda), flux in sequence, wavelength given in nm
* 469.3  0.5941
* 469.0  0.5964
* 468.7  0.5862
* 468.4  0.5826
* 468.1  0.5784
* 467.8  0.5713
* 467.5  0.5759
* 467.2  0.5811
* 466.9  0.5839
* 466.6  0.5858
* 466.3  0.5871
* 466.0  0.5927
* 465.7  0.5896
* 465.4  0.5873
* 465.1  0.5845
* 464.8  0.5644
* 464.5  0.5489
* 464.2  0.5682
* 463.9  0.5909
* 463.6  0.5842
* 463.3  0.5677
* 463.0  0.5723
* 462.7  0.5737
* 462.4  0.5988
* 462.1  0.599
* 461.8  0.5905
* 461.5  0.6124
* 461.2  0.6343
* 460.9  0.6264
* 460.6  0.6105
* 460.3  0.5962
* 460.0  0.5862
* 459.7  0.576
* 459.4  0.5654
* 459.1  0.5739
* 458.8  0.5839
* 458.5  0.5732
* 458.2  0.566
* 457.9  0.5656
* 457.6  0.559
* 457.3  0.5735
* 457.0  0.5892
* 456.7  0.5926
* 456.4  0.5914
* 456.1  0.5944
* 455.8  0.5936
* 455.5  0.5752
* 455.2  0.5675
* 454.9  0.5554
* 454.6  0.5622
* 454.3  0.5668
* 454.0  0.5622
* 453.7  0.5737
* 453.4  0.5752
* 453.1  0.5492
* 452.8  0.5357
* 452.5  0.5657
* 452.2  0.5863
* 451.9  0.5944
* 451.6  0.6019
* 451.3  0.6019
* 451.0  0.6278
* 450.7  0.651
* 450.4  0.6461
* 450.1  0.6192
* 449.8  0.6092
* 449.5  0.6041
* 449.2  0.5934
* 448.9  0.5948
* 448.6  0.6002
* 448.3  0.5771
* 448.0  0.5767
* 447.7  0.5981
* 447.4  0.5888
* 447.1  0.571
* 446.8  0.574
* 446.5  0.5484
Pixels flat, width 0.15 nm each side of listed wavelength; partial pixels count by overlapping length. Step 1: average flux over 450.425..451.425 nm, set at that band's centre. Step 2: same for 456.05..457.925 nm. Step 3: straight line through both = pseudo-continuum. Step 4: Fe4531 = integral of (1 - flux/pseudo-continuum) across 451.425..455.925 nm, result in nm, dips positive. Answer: 0.27 nm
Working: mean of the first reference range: 0.63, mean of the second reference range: 0.581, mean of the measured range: 0.571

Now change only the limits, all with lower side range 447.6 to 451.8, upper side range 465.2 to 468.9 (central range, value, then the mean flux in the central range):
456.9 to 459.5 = 0.10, 0.572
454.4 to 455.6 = 0.07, 0.565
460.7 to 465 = 0.01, 0.588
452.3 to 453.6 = 0.10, 0.558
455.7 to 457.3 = 0.02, 0.59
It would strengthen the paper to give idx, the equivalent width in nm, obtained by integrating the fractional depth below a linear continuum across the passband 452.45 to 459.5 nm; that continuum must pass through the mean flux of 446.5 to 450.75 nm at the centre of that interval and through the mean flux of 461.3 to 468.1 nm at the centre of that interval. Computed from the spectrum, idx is 0.228 nm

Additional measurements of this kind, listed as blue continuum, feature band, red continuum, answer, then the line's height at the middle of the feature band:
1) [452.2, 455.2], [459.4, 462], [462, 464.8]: -0.13 nm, 0.573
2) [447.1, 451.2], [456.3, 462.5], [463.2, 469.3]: 0.02 nm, 0.591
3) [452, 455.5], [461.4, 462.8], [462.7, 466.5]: -0.05 nm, 0.575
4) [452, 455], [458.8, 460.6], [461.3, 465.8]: -0.02 nm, 0.575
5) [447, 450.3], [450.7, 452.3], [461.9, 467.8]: -0.04 nm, 0.592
